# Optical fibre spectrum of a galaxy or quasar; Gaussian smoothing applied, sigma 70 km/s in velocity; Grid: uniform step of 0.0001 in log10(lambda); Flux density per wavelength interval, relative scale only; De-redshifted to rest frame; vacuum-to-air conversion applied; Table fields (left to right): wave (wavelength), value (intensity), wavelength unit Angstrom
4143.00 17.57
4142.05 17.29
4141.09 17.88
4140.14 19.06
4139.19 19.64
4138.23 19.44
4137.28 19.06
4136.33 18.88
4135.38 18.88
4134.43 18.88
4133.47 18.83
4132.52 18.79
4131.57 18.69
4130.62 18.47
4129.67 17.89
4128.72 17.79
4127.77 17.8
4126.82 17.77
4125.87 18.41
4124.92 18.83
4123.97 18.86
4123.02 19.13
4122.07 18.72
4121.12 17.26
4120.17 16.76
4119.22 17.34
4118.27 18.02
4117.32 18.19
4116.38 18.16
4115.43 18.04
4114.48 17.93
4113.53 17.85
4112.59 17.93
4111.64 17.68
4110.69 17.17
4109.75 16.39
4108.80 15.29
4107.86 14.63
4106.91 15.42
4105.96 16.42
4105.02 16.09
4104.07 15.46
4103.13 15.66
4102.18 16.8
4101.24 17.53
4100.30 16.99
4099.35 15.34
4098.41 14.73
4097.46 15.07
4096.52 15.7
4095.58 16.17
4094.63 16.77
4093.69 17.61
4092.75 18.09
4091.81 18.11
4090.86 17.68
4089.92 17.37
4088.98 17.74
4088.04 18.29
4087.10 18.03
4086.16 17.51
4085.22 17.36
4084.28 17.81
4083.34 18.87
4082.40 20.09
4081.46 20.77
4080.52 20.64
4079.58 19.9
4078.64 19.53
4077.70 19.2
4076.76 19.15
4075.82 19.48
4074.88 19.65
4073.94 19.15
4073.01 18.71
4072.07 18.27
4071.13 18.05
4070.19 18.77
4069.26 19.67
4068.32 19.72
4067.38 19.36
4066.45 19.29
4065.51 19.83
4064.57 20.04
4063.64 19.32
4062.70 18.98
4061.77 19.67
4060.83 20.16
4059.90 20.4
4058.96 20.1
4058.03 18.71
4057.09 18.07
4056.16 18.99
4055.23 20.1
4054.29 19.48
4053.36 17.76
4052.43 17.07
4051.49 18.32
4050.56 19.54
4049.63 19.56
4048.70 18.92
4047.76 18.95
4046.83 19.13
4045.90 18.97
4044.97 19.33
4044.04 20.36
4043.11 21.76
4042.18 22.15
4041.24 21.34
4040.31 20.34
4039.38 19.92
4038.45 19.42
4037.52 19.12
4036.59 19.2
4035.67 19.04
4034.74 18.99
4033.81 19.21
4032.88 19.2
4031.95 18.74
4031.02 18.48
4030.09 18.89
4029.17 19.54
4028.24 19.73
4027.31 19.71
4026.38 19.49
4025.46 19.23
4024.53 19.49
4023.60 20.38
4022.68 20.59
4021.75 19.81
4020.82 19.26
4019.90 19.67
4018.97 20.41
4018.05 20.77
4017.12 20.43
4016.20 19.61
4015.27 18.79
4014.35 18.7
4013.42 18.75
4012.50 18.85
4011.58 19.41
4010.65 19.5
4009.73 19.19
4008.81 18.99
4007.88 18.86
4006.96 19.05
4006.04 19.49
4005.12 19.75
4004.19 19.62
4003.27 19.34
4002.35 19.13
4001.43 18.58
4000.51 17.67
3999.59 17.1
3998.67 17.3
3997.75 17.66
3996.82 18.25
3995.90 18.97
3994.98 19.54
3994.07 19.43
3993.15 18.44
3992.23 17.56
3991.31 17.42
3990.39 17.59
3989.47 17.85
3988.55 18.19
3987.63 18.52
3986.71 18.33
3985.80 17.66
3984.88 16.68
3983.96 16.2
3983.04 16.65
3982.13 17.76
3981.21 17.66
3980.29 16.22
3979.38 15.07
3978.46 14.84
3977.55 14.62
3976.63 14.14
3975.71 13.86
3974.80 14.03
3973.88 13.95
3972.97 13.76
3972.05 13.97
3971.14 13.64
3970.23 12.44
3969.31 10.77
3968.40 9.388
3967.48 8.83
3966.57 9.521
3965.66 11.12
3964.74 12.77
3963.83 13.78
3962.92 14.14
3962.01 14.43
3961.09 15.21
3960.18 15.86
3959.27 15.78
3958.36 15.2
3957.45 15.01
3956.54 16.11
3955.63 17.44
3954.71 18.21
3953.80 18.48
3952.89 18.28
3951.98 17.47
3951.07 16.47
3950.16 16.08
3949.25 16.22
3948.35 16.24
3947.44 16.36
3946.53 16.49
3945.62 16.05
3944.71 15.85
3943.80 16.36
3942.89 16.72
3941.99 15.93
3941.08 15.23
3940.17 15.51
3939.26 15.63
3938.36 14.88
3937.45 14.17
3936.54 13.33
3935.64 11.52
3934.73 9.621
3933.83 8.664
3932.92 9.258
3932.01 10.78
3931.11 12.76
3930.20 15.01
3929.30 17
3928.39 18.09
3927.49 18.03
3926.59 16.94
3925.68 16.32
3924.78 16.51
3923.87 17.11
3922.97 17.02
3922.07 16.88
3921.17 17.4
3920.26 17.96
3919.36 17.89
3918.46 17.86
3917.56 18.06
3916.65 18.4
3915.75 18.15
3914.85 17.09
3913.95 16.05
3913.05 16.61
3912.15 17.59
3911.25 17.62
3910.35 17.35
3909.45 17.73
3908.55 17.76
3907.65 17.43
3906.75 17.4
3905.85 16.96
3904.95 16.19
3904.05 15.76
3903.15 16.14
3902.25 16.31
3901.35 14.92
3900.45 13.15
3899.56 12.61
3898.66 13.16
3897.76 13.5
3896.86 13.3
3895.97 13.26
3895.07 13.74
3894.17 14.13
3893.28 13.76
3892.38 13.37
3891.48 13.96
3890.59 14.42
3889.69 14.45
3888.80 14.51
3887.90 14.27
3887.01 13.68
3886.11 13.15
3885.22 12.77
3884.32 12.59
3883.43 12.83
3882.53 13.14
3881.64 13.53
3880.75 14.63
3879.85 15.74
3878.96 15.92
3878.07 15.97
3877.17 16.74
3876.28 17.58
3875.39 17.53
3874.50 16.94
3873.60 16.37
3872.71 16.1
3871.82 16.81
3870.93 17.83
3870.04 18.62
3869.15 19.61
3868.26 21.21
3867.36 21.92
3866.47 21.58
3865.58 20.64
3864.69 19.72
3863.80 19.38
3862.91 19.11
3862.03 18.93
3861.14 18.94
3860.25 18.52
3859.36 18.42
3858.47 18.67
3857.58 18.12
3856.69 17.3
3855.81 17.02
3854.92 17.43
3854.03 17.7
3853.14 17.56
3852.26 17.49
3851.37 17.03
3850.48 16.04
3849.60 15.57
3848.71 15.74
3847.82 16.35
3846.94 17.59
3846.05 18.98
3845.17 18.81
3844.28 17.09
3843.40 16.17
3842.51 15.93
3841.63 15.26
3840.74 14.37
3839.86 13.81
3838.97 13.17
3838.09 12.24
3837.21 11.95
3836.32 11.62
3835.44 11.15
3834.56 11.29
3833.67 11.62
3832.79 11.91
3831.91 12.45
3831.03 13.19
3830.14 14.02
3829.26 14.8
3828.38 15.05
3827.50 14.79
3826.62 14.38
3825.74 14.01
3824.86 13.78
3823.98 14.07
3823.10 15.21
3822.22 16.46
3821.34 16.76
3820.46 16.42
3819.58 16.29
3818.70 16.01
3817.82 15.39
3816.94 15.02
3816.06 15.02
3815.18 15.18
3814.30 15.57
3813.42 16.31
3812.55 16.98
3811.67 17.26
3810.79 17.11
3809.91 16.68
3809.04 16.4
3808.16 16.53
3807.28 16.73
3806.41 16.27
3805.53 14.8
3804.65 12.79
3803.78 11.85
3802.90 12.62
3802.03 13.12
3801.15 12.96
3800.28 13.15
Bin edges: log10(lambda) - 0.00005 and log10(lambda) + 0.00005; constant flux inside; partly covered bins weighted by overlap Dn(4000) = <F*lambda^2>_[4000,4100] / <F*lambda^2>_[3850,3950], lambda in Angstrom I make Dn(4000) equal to 1.3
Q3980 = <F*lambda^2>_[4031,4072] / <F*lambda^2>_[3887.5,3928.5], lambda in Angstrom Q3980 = 1.3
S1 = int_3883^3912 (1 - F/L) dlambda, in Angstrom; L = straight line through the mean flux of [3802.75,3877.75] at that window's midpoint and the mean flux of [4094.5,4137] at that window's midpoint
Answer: 2.9 Angstrom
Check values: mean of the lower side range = 16.2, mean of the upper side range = 17.3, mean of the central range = 14.8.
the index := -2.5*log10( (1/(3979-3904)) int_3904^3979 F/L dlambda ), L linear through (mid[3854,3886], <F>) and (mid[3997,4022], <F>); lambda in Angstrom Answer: 0.186 mag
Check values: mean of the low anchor 17.3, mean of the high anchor 19.1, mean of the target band 15.3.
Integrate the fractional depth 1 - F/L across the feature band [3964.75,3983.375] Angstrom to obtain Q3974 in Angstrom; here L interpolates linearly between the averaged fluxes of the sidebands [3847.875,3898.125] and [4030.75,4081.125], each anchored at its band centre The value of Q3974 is 4.6 Angstrom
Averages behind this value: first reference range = 16.4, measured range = 13.6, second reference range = 19.4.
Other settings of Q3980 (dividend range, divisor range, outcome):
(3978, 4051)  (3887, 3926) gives 1.26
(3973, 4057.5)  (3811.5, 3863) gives 1.30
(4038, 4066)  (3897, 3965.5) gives 1.32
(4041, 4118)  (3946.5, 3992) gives 1.26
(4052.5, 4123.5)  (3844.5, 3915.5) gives 1.22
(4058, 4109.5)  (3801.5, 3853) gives 1.37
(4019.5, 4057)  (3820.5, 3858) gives 1.42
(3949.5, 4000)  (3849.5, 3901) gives 1.02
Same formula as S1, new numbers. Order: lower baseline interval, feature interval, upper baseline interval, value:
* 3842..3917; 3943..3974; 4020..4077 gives 5.3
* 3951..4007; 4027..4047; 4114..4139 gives -3.1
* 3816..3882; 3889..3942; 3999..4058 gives 6.1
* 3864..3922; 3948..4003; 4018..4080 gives 6.2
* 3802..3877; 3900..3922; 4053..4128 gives -0.4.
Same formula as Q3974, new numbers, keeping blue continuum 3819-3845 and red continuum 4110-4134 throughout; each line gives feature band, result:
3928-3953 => 1.34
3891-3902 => 1.04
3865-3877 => -3.22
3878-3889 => 0.65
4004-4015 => -1.73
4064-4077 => -1.38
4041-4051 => -1.71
